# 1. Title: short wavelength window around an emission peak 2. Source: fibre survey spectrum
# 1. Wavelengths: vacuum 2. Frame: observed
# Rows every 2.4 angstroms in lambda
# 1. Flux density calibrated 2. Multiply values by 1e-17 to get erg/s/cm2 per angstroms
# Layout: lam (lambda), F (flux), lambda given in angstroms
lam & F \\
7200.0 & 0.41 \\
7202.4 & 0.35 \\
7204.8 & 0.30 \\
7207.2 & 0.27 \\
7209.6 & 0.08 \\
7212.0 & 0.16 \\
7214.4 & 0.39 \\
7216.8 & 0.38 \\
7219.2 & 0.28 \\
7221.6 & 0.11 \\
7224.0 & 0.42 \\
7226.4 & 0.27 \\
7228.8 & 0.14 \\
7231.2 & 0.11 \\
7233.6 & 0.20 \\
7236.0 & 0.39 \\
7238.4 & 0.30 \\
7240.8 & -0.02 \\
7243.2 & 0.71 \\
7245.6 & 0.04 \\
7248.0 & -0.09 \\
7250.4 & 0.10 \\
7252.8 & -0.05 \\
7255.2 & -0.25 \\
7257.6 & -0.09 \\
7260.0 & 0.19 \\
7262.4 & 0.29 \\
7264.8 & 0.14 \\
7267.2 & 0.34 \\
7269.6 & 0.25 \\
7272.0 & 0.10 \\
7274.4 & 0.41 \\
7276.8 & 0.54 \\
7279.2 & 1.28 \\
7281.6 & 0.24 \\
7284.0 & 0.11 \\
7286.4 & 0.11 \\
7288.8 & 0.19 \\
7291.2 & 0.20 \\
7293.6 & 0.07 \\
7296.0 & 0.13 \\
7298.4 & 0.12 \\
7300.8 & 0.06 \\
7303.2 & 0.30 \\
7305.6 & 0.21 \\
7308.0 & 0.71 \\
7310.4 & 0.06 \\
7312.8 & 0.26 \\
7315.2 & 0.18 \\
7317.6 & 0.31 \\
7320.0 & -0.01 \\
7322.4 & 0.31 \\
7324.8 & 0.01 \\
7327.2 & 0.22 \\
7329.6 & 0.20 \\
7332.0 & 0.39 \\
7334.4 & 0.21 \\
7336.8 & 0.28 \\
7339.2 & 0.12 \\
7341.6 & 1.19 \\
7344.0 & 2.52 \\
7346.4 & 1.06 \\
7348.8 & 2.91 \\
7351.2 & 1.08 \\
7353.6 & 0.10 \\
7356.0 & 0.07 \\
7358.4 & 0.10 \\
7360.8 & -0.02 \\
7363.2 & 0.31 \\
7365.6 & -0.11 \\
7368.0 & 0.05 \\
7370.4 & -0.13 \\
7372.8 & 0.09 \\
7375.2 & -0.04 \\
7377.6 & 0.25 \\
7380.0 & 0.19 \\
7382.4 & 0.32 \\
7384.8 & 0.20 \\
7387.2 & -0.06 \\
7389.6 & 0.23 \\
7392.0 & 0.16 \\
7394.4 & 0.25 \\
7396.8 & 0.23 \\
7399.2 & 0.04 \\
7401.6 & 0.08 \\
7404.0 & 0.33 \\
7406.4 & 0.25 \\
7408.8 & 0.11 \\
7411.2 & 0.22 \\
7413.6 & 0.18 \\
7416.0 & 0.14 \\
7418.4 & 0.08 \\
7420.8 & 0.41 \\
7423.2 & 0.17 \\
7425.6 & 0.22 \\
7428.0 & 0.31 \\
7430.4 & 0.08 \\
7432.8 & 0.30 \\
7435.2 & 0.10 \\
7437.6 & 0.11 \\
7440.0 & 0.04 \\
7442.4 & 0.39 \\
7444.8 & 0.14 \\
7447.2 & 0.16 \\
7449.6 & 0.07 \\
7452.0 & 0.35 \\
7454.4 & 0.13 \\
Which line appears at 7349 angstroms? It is [O II]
